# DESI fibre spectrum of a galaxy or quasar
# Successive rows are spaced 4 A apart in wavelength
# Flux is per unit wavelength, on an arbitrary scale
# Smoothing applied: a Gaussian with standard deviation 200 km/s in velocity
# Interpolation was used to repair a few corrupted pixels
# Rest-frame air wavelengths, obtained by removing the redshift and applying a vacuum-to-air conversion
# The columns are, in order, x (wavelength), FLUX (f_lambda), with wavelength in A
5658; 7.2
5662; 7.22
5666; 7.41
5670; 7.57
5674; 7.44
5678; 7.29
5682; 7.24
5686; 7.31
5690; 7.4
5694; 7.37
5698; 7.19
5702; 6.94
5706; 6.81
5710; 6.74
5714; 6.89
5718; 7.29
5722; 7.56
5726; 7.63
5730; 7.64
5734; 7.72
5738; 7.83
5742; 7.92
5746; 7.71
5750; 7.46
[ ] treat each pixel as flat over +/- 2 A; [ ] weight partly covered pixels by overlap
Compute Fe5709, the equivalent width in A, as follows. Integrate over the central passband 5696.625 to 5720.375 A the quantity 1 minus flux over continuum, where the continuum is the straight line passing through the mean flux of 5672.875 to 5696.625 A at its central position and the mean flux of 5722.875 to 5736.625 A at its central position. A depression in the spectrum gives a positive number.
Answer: 1.7 A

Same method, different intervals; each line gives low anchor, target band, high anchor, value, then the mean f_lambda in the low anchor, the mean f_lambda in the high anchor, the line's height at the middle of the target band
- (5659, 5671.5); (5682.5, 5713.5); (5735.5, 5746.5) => 1.9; 7.38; 7.83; 7.57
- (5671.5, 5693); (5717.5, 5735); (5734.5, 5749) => 0.2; 7.34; 7.78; 7.67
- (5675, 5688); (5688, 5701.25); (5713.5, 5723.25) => 0.0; 7.29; 7.28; 7.29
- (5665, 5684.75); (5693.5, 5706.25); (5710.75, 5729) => 0.5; 7.39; 7.32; 7.35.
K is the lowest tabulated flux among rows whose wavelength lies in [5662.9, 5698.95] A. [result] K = 7.19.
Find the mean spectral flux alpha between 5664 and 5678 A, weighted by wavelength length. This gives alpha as 7.45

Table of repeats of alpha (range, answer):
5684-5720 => 7.1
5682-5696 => 7.34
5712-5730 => 7.38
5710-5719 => 6.99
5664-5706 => 7.29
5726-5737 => 7.68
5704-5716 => 6.81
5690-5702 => 7.24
